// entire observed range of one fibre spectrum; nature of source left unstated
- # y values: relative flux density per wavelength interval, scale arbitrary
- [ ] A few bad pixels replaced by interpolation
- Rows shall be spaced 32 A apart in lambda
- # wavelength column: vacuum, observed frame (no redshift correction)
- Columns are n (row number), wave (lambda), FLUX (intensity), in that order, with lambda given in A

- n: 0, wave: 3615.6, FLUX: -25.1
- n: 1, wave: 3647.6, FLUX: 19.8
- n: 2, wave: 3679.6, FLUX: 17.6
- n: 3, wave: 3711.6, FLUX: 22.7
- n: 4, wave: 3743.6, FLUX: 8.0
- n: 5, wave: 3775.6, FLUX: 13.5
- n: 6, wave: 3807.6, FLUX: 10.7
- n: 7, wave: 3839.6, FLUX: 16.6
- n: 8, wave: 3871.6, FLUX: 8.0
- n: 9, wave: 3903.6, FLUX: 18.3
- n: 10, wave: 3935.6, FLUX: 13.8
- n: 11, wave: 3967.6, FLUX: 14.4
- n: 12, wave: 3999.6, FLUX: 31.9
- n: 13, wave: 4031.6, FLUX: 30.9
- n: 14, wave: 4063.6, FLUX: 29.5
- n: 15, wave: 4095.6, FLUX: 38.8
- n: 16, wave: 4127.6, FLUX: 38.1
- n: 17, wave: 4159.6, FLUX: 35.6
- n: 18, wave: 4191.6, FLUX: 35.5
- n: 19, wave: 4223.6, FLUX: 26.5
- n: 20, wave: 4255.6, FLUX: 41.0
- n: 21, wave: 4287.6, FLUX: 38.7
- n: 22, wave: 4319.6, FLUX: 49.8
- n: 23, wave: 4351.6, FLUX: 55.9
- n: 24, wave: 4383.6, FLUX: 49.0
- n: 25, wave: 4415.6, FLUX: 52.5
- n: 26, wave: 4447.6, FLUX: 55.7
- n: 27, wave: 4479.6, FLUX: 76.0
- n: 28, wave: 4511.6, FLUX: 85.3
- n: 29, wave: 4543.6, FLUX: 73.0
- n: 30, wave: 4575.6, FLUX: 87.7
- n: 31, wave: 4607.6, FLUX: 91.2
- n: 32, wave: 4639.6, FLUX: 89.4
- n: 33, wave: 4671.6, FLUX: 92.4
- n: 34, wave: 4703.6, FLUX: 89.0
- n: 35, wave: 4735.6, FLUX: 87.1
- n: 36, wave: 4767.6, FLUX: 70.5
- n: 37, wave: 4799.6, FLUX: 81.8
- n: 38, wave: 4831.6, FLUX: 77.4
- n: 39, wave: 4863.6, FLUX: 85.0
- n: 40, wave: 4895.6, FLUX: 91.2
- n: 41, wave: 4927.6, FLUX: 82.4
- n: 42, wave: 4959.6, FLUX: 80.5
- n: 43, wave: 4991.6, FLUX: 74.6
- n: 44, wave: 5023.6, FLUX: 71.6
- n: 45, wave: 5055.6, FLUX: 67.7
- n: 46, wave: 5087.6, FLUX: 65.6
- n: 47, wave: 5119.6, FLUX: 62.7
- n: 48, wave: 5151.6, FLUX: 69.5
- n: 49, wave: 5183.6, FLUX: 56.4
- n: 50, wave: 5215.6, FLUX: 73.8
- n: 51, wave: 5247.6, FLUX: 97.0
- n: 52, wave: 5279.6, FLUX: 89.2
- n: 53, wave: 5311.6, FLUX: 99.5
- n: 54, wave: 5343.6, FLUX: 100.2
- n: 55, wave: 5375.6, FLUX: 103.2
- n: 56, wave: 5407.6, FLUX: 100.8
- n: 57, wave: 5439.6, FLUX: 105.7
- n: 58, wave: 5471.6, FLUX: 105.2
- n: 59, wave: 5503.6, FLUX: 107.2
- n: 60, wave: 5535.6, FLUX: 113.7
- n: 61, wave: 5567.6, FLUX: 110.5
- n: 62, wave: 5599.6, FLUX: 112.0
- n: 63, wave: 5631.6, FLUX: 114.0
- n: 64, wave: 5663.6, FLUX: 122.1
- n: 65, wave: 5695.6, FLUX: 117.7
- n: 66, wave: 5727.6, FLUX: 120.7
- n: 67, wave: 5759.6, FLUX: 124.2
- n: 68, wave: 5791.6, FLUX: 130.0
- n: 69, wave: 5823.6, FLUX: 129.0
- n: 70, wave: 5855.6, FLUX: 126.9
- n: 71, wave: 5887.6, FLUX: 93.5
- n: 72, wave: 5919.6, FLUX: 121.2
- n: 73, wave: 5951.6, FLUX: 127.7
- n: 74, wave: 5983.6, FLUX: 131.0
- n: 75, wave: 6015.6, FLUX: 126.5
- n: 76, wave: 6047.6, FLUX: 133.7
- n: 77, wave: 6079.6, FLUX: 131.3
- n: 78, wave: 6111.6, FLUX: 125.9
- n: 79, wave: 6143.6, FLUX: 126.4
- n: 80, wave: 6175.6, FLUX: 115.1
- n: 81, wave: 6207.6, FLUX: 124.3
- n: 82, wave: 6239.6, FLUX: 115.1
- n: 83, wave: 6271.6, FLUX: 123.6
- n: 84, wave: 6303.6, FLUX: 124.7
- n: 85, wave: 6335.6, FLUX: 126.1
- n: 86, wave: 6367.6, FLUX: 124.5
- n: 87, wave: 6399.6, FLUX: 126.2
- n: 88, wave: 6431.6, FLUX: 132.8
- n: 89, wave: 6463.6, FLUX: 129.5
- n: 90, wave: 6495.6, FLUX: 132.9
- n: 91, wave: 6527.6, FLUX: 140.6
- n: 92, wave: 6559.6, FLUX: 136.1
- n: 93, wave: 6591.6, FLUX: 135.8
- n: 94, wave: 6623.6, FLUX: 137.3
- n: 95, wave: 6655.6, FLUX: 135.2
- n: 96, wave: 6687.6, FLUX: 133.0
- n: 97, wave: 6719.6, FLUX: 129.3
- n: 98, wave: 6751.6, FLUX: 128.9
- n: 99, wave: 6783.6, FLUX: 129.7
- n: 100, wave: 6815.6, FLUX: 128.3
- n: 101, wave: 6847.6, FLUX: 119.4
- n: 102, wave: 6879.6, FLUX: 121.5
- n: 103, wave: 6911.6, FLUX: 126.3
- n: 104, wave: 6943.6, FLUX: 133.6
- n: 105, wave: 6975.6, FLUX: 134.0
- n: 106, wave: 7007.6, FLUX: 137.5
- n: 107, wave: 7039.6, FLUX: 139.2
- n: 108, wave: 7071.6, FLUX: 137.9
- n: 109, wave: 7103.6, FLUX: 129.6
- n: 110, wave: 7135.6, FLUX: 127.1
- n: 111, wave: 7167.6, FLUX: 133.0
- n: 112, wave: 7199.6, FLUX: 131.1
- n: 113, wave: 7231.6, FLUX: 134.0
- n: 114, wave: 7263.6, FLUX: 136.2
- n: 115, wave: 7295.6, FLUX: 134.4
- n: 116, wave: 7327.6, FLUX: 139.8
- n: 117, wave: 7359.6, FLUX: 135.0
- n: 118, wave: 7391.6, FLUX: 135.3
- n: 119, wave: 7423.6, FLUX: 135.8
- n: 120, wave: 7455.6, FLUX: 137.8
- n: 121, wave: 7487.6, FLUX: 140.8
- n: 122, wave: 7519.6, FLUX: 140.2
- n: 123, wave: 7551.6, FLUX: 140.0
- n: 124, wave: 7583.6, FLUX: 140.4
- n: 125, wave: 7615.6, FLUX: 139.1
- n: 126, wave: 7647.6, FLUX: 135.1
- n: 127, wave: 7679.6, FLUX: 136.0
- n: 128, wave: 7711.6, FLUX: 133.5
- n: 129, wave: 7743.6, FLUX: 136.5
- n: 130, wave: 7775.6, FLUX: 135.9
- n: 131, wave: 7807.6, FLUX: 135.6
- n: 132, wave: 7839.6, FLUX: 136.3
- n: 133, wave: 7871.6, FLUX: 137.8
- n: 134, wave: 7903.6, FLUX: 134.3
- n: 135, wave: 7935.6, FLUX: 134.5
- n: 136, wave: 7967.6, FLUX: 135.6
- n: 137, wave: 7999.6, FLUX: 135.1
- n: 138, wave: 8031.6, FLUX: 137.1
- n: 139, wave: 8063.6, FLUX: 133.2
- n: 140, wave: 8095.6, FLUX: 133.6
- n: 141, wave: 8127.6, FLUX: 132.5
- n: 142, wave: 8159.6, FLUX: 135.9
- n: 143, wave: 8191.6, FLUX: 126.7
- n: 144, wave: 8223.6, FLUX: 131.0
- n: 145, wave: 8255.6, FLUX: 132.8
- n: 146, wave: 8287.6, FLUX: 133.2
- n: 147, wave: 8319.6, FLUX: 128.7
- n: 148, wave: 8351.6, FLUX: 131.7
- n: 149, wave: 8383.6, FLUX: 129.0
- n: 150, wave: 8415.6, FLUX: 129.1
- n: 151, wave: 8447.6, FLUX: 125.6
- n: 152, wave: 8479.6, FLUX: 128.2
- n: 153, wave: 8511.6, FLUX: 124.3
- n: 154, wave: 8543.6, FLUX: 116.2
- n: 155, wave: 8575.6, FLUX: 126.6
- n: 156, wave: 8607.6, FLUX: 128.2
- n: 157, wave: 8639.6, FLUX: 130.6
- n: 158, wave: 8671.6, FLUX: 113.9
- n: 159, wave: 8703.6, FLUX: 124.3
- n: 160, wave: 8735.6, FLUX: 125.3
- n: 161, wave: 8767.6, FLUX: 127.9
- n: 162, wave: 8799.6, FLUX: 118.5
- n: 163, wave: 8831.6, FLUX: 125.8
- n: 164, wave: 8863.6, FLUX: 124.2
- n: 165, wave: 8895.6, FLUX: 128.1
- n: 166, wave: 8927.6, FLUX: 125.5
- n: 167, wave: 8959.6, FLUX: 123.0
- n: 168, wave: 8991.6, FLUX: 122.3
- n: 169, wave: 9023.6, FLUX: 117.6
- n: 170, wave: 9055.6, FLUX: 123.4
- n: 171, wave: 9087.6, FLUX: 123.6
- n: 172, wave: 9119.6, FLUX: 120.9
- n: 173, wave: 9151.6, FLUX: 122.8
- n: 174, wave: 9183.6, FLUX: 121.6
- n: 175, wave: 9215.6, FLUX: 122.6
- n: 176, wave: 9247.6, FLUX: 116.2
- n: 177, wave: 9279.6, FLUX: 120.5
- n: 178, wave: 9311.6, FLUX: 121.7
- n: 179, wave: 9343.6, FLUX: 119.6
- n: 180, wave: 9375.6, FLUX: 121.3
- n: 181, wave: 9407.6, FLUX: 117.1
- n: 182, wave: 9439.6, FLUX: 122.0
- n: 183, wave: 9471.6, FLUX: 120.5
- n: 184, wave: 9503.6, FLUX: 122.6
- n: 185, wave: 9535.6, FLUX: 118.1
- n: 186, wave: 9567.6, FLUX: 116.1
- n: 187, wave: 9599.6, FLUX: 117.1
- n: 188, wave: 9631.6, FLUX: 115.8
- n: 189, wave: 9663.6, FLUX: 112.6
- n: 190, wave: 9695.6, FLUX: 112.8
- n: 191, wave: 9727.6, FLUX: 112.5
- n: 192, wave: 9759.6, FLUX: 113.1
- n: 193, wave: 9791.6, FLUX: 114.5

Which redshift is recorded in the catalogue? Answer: 0.000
